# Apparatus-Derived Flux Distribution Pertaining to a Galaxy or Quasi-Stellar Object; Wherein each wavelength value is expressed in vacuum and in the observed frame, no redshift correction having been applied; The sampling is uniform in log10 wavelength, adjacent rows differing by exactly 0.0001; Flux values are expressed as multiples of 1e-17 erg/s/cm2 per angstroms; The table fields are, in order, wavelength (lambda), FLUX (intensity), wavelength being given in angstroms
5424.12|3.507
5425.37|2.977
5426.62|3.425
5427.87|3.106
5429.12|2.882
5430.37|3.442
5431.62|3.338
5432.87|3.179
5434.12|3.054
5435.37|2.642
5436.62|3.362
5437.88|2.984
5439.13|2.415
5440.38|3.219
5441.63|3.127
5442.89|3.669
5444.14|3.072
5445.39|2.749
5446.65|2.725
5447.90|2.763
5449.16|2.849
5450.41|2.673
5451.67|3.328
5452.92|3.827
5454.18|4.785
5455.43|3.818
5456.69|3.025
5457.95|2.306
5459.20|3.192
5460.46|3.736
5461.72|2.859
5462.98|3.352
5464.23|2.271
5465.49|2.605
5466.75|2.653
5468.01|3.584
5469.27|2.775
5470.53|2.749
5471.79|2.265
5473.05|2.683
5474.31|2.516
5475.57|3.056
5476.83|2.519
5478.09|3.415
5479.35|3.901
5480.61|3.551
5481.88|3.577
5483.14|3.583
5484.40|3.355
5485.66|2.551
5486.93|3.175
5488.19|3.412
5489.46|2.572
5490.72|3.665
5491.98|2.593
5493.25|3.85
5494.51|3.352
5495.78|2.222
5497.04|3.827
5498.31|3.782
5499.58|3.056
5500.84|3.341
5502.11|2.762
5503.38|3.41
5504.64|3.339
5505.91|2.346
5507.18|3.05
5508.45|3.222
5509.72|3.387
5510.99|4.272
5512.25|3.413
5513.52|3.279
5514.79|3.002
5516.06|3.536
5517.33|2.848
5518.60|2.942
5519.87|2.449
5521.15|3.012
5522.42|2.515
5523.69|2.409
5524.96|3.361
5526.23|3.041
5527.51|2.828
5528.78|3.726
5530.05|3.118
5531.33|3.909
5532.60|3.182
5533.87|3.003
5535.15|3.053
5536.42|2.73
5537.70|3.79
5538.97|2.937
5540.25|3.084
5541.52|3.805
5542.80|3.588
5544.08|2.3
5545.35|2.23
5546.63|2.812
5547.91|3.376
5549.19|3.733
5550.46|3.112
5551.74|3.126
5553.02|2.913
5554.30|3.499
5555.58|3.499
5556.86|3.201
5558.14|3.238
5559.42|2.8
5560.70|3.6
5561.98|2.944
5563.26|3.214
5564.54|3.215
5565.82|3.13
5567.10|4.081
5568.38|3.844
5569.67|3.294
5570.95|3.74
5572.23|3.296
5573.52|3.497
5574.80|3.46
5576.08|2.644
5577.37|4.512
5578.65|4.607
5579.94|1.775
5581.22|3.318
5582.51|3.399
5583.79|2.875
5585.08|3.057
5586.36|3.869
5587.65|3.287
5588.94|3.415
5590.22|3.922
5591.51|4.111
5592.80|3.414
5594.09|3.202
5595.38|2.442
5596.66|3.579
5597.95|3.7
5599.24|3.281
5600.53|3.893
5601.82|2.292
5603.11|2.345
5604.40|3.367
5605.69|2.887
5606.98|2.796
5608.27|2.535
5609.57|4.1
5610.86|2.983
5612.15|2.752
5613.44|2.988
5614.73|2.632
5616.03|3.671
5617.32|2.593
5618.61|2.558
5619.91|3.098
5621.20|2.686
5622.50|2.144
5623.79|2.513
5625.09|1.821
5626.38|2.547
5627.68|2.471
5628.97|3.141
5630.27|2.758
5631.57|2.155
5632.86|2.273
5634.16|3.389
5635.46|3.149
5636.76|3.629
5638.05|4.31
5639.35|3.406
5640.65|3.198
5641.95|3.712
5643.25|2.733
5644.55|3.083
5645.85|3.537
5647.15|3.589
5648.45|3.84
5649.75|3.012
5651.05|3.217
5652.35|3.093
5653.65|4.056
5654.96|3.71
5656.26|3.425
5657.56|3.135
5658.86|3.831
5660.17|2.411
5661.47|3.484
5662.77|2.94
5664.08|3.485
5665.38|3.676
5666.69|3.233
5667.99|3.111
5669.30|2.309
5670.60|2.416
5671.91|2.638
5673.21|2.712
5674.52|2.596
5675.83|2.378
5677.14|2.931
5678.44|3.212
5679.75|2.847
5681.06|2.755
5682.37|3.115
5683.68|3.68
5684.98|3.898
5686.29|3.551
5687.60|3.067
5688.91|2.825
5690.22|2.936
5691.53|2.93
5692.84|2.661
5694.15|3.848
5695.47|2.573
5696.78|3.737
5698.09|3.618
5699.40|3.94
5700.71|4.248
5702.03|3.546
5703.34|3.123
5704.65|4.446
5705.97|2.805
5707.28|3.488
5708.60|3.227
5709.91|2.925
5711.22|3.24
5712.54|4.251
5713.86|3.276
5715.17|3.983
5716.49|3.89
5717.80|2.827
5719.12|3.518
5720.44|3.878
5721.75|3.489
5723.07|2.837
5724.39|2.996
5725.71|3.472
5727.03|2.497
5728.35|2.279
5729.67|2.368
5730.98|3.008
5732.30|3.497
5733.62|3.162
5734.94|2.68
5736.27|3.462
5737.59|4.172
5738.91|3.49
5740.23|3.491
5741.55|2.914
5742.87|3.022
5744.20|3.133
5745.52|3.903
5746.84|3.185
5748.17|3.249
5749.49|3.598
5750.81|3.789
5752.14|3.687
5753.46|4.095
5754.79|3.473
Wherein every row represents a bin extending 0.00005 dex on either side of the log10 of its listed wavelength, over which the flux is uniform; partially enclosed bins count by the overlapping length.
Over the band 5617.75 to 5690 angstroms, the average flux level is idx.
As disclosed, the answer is 3.06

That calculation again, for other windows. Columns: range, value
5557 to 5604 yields 3.34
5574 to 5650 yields 3.13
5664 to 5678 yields 2.84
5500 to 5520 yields 3.18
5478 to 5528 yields 3.18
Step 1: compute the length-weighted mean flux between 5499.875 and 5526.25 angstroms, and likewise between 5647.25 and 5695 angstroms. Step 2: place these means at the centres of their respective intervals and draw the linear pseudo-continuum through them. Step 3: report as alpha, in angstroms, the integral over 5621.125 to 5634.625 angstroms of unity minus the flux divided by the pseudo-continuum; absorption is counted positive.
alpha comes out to 2.6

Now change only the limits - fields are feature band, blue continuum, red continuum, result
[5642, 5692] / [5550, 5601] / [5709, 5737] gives 2.0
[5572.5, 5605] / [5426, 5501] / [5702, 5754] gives -1.0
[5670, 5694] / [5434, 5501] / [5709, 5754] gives 2.3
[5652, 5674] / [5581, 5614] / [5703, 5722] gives 1.5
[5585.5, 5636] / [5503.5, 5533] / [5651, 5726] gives 3.4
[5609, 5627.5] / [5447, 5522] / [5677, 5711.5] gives 2.7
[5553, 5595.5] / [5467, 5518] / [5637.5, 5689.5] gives -2.6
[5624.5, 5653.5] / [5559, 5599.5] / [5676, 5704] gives 1.9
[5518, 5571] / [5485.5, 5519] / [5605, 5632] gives -2.3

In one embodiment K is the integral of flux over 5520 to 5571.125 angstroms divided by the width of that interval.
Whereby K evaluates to 3.19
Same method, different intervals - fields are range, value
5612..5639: 2.83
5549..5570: 3.31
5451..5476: 3.07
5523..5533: 3.19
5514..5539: 3.07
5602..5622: 2.91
